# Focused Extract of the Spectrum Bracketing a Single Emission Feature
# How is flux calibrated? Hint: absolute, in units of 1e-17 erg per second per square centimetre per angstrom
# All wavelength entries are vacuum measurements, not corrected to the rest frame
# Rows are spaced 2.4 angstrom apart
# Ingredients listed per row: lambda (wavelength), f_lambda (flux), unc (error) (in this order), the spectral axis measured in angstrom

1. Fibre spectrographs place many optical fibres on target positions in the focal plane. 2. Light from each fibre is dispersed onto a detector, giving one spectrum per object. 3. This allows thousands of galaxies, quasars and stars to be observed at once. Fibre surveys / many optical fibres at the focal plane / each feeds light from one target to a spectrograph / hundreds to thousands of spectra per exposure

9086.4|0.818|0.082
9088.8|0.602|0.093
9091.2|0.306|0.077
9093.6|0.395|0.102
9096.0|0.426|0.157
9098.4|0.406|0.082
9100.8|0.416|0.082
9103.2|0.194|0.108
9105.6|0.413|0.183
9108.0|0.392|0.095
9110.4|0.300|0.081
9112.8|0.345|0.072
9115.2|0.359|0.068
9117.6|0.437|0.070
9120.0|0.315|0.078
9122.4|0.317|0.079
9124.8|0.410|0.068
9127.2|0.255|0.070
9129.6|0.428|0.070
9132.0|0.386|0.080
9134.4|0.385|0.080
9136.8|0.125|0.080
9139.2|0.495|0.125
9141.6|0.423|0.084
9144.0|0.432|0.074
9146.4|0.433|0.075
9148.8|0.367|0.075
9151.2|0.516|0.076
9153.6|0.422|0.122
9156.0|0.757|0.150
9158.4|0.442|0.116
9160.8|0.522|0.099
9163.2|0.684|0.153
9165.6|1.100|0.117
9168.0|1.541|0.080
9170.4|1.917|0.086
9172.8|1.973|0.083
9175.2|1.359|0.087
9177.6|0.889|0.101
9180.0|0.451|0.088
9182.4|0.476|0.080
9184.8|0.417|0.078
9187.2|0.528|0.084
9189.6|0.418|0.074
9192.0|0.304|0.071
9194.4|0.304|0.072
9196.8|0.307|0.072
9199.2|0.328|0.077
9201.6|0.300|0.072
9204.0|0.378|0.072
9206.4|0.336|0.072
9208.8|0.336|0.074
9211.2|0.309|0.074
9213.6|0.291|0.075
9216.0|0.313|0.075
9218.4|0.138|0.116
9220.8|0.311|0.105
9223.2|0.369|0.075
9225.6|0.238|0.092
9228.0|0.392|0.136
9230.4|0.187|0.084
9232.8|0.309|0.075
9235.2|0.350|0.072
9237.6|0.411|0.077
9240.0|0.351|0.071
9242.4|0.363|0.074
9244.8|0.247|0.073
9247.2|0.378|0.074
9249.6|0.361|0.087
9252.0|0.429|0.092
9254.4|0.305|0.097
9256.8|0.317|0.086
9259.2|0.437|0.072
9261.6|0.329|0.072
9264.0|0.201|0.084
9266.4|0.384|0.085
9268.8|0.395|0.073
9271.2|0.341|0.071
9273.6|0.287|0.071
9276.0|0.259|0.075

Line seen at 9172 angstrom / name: [O III]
